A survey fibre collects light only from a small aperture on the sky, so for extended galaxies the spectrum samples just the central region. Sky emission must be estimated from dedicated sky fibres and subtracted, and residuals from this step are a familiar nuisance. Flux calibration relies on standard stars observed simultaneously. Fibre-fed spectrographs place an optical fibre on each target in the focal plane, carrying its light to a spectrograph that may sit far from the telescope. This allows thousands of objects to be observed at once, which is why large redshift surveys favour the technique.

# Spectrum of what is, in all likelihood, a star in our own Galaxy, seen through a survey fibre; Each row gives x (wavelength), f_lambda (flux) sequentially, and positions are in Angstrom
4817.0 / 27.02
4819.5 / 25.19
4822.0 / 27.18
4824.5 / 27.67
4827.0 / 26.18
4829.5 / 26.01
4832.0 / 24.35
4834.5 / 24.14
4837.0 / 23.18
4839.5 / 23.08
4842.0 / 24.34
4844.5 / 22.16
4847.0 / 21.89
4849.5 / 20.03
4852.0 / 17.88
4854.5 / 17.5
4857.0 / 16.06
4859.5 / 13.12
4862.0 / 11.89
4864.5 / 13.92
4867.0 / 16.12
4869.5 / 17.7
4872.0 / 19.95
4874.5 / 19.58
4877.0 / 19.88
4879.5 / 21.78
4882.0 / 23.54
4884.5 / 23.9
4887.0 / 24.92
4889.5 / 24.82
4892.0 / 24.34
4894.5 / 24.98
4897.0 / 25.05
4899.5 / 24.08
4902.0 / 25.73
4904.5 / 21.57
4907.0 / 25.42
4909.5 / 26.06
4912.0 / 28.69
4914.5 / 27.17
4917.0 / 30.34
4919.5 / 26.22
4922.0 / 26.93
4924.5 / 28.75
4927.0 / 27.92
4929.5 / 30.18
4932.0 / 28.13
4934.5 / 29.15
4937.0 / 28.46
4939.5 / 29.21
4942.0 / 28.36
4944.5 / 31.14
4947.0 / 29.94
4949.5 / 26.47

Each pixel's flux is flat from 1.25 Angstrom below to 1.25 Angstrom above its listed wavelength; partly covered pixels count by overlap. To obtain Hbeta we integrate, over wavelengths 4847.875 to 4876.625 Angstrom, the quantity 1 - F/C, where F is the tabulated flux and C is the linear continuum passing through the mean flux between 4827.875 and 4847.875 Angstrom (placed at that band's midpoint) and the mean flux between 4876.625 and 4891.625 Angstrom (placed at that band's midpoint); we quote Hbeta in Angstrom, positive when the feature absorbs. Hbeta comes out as 8.2 Angstrom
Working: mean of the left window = 23.7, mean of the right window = 23.4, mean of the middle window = 16.9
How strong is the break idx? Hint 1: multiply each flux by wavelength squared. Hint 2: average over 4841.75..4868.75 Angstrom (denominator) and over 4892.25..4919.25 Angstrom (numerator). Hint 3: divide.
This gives 1.5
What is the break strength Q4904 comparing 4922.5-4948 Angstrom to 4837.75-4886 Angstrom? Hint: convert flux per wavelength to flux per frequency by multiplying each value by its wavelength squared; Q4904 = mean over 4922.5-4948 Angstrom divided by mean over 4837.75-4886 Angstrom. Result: 1.6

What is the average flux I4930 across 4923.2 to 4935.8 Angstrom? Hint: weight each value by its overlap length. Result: 28.8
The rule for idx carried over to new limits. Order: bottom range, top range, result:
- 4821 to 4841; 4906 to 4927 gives 1.13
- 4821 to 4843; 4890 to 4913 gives 1.03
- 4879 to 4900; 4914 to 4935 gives 1.18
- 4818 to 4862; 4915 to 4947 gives 1.35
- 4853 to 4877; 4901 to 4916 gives 1.60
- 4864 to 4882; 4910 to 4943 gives 1.53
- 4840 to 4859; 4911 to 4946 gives 1.49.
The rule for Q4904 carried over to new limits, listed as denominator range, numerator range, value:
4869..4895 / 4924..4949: 1.33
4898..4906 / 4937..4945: 1.24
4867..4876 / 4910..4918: 1.55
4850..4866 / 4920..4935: 1.91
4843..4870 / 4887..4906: 1.45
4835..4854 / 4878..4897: 1.13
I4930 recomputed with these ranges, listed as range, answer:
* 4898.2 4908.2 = 24.2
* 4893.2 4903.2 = 25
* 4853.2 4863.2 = 14.7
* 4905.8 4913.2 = 26.7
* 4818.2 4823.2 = 26.2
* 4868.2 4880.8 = 19.8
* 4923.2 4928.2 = 28.3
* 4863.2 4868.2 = 15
